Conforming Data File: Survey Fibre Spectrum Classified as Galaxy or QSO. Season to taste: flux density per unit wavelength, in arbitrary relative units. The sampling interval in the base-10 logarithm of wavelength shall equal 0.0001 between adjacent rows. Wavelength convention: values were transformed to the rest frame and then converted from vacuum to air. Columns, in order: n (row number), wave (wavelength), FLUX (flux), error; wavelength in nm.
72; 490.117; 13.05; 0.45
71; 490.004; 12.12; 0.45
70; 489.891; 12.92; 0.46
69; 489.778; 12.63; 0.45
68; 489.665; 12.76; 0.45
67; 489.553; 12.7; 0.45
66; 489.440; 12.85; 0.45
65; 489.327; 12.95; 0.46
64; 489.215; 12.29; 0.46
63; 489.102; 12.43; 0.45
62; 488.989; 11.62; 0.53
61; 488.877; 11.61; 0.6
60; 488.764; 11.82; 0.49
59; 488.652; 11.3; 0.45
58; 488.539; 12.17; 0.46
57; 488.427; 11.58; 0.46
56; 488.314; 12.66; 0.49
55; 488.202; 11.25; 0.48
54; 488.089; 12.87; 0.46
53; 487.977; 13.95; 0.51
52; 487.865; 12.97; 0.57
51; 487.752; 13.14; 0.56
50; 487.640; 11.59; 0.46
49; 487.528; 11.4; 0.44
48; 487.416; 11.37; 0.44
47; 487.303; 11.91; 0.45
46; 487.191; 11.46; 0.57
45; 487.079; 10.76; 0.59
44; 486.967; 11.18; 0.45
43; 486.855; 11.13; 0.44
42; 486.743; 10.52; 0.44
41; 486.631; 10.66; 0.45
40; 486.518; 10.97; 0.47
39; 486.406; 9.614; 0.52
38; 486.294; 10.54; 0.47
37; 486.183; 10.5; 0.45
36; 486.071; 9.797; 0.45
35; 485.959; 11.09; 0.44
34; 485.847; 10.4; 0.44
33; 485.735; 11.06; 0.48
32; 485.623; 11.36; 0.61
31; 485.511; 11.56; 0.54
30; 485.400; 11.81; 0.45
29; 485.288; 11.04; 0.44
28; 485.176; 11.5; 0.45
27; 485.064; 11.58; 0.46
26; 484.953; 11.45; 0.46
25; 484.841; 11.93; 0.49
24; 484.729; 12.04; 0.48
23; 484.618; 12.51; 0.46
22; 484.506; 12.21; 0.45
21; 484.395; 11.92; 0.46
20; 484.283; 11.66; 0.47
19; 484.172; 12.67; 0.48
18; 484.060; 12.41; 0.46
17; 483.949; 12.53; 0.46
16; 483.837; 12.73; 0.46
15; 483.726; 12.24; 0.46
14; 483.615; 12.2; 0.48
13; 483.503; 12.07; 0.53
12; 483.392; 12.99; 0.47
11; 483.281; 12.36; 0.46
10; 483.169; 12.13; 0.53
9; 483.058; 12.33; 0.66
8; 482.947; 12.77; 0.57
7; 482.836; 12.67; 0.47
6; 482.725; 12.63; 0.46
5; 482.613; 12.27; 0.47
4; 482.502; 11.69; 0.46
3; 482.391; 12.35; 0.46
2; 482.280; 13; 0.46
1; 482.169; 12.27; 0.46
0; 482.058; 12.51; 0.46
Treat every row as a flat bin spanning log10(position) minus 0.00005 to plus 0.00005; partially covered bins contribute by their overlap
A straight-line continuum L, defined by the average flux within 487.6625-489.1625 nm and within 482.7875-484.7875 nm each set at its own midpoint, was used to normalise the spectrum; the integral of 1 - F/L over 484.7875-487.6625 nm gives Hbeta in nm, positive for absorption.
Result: 0.28 nm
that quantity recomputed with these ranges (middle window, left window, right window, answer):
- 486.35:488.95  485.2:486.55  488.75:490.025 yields 0.00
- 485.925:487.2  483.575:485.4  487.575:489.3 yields 0.16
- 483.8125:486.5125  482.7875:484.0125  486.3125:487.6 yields 0.06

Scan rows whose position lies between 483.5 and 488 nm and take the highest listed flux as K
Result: 13.95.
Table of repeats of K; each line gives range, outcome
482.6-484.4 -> 12.99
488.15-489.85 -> 12.95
